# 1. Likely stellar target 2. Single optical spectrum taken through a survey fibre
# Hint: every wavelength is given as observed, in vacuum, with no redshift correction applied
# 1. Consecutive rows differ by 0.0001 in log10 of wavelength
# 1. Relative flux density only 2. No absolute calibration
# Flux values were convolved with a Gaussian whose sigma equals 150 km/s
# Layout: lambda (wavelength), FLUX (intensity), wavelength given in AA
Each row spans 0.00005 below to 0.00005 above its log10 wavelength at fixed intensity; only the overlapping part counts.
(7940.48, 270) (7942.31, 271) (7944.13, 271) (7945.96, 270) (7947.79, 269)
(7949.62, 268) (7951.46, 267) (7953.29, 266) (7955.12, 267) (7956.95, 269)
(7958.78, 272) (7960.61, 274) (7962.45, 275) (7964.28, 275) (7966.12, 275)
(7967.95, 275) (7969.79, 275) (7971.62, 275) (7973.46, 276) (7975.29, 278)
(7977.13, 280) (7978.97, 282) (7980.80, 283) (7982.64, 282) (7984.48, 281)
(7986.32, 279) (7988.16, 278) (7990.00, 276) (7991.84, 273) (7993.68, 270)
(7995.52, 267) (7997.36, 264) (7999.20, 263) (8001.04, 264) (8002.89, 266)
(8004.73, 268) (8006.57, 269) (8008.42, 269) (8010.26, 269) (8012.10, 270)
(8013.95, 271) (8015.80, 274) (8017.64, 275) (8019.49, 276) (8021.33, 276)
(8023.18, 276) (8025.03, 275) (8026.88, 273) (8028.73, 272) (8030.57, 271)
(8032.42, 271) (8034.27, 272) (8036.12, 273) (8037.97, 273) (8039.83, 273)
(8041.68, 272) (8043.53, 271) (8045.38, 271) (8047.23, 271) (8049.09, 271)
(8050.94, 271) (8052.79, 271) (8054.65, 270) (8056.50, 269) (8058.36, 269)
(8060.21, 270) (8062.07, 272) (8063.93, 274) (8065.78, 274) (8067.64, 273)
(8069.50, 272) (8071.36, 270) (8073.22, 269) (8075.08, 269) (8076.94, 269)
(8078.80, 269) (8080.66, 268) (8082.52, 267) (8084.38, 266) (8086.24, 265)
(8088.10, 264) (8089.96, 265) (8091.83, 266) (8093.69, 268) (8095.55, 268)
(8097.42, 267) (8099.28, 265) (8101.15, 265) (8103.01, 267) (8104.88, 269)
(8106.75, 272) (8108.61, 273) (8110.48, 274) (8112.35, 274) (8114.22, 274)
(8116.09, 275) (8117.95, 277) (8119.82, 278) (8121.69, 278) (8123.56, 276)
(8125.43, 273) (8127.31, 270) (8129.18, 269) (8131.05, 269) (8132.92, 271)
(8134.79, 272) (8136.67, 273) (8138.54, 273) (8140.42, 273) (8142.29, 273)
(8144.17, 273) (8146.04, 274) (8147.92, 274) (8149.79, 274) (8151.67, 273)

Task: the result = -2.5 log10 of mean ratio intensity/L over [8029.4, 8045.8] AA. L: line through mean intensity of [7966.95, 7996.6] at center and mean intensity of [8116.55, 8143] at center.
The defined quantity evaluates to 0.01 mag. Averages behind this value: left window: 277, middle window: 272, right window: 273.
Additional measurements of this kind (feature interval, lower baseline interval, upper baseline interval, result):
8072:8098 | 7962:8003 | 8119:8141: 0.02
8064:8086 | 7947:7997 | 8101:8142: 0.01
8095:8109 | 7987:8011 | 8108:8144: 0.02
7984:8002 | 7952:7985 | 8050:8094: 0.01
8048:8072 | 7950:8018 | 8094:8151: 0.00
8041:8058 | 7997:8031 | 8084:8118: 0.00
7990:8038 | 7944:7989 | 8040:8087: 0.01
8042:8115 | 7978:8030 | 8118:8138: 0.01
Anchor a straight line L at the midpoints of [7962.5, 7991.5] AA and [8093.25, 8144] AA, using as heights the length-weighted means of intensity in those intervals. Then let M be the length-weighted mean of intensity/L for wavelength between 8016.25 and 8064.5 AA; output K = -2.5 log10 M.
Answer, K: 0.011 mag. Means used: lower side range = 278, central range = 272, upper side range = 272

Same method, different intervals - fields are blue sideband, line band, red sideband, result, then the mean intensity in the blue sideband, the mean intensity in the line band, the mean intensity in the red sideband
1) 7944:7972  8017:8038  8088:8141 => -0.01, 271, 274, 271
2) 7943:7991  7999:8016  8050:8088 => 0.02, 275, 268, 270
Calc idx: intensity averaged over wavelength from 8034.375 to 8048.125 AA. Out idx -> 272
